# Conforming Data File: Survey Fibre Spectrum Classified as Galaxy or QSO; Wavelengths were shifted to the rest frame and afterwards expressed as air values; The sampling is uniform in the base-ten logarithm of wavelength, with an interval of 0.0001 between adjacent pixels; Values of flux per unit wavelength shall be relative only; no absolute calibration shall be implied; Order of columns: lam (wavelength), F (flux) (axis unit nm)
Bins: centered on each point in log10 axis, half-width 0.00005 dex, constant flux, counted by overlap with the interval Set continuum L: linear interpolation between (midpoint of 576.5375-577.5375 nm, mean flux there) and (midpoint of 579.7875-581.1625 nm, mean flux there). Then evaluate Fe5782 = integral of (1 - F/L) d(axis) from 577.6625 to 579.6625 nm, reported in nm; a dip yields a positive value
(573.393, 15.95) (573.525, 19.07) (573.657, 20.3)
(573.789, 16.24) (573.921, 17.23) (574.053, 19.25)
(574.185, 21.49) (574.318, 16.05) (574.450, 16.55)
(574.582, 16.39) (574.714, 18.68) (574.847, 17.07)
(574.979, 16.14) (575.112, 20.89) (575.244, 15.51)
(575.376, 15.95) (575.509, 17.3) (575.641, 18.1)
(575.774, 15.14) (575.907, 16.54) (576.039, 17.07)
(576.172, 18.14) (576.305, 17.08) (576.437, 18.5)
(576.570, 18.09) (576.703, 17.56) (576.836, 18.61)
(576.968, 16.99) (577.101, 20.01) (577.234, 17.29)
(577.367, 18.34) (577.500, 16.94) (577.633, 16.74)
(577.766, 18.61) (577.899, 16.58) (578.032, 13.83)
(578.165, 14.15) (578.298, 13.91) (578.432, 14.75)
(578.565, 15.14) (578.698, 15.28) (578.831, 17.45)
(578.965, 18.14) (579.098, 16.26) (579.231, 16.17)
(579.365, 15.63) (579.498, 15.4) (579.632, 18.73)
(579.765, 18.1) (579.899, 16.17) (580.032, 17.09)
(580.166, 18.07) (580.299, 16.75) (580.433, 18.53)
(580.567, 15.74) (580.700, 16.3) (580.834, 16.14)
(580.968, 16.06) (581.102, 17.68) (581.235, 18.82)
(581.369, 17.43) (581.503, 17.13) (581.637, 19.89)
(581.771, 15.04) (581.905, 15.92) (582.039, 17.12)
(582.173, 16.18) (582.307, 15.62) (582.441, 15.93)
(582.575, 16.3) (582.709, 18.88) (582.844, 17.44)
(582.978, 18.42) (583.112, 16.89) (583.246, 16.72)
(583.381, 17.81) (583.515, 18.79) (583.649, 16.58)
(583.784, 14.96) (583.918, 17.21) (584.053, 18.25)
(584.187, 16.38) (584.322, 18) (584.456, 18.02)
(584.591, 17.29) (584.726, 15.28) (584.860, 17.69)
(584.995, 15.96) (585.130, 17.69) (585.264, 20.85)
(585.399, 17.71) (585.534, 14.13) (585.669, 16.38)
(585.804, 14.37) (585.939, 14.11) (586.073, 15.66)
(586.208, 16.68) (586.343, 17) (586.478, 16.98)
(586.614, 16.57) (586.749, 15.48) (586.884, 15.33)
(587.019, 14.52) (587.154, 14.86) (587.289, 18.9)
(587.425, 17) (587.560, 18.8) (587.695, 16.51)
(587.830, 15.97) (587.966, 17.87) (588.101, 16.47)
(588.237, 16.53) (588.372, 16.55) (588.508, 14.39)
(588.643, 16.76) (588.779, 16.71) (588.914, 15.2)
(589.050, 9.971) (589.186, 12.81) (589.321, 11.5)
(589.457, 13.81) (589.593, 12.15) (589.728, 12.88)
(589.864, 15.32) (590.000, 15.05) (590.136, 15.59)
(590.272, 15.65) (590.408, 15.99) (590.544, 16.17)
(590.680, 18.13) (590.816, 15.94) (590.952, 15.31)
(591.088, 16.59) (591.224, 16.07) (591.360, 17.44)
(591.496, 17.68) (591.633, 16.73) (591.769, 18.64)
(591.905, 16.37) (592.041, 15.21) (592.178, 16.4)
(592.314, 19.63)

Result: 0.17 nm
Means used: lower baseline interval 18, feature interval 16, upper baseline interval 16.9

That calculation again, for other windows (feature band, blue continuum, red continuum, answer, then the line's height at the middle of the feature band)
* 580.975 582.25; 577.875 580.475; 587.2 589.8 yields -0.092 nm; 16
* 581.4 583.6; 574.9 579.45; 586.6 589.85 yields -0.142 nm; 16.1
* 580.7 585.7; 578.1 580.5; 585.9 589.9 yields -0.346 nm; 16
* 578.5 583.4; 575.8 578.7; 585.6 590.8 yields -0.157 nm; 16.4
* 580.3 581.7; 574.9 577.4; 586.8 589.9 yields -0.060 nm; 16.6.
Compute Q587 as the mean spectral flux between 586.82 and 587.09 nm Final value 14.9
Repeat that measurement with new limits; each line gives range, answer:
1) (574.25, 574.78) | 16.9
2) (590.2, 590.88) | 16.4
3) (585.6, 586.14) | 15.1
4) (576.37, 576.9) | 18.2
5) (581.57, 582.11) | 17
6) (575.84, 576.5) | 17.5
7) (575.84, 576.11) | 16.8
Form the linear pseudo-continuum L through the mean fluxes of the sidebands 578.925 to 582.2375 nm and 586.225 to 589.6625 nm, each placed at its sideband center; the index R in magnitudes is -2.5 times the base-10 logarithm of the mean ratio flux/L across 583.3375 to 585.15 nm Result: -0.05 mag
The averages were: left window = 17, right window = 15.6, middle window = 17.1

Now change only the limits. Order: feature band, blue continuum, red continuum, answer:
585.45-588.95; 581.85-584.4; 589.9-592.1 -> 0.04 mag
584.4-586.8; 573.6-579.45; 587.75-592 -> -0.03 mag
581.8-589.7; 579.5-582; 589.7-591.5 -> 0.02 mag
